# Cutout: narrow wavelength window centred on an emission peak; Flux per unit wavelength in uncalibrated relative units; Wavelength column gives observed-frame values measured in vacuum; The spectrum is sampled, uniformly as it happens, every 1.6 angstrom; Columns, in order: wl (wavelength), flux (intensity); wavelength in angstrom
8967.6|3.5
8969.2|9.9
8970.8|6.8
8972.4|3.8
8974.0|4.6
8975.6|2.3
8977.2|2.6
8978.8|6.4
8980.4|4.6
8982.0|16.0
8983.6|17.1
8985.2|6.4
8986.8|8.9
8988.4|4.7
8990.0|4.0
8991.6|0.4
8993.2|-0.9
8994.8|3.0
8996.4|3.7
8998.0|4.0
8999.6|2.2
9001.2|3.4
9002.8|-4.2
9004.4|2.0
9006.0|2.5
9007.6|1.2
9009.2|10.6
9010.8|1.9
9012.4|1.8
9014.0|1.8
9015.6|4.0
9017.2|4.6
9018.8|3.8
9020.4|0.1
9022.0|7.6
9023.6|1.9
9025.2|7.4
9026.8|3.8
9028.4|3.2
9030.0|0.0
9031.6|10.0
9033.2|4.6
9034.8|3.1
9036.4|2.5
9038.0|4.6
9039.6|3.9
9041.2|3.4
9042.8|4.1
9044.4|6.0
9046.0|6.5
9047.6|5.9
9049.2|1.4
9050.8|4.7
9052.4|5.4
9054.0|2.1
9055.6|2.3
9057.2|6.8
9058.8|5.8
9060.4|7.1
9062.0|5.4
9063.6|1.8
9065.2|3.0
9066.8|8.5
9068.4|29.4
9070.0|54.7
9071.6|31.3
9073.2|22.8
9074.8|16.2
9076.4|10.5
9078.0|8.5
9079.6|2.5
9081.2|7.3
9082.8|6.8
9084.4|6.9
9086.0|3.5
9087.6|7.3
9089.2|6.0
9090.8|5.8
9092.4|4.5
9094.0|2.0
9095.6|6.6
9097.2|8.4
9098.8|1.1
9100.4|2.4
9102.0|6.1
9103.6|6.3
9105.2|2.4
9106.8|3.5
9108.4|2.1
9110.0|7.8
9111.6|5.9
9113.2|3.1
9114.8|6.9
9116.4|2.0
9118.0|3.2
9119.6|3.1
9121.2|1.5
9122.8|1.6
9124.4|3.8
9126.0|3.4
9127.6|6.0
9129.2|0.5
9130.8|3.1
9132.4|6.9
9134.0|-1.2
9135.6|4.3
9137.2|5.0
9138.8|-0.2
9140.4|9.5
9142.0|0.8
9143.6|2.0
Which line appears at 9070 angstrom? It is [O III] 5007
